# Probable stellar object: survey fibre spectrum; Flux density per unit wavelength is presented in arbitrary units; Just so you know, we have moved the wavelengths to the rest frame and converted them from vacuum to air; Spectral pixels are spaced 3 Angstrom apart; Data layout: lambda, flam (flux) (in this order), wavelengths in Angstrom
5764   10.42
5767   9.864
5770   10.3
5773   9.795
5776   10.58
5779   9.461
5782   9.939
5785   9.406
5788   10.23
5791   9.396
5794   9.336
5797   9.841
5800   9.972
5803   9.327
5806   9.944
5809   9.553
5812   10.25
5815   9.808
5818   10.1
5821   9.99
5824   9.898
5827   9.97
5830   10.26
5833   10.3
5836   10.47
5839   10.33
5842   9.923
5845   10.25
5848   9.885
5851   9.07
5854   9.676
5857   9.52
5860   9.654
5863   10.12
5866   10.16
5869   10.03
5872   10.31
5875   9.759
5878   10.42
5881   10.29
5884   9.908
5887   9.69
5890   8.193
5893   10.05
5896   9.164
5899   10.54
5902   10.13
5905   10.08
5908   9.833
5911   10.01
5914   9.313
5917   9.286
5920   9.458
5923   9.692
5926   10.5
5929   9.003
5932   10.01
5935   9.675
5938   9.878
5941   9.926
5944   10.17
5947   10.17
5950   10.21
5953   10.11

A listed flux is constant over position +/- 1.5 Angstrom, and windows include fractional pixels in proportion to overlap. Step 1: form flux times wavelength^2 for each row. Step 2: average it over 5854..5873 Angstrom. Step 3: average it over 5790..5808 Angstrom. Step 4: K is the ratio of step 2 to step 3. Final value 1.1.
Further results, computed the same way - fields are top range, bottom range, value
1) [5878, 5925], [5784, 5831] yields 1.02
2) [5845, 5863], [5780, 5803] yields 1.02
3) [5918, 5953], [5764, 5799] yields 1.06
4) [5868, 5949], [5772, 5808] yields 1.05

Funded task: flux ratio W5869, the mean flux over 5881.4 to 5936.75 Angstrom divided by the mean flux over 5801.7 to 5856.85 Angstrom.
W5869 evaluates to 0.98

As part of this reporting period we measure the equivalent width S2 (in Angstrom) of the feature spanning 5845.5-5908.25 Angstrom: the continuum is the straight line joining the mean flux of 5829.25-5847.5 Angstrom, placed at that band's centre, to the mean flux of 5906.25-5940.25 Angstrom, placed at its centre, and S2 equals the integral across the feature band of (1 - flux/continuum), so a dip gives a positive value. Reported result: 1.0 Angstrom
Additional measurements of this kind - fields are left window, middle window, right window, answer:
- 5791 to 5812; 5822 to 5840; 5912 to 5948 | -0.9 Angstrom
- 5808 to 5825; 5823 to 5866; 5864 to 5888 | 0.2 Angstrom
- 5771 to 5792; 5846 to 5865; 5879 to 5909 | 0.3 Angstrom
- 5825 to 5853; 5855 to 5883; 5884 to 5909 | -0.4 Angstrom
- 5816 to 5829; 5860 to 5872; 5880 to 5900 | -0.4 Angstrom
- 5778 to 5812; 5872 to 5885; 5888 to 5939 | -0.6 Angstrom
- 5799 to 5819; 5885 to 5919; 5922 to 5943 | 0.6 Angstrom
